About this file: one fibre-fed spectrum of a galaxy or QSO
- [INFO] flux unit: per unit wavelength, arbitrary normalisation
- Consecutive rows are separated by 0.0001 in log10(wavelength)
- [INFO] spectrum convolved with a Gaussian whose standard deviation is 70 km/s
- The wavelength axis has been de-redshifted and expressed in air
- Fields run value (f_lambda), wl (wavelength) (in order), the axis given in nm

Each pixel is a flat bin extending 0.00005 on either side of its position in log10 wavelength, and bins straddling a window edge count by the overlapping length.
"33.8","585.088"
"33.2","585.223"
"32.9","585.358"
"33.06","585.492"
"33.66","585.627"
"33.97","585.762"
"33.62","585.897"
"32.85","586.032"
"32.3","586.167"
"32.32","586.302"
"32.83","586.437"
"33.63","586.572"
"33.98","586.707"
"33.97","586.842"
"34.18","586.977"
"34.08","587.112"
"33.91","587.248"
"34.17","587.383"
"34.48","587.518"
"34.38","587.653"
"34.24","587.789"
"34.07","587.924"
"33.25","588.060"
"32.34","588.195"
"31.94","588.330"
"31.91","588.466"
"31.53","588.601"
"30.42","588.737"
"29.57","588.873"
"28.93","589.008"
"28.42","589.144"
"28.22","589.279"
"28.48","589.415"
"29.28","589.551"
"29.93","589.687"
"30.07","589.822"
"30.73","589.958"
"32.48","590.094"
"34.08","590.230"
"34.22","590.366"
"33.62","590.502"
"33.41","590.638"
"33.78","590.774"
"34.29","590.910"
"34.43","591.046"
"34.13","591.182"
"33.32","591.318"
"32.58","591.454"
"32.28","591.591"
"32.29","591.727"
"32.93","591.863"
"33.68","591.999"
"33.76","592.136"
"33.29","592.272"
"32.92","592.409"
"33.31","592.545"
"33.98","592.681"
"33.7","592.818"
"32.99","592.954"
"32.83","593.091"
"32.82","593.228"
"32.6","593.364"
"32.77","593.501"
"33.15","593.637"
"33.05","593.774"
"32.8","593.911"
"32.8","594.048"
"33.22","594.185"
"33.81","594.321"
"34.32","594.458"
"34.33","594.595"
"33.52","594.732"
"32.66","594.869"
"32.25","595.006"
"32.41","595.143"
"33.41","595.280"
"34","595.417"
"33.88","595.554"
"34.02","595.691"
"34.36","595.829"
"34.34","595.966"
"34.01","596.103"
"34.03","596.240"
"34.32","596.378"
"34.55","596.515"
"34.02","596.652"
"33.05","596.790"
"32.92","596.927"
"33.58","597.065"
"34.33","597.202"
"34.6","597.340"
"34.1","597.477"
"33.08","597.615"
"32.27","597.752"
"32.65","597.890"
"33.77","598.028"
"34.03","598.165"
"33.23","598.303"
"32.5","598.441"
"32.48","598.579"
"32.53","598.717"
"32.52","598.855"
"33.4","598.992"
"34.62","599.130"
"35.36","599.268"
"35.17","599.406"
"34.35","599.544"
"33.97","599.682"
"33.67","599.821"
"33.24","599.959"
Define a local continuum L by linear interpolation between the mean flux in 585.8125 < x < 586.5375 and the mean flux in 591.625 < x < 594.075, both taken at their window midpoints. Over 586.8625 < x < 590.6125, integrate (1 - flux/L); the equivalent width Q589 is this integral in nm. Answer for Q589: 0.11 nm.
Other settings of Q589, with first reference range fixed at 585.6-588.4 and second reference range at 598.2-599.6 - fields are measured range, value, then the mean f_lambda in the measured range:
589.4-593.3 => 0.088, 32.8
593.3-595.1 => 0.022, 33.2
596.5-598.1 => 0.003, 33.6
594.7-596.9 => -0.005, 33.7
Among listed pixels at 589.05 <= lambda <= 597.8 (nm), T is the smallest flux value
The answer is 28.22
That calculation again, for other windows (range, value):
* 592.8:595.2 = 32.25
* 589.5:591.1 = 29.28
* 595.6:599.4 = 32.27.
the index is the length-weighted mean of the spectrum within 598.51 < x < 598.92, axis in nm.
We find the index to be 32.5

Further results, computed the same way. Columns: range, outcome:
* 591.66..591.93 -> 32.6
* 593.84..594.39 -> 33.2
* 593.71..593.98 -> 32.9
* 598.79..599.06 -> 33.1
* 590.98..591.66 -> 33.3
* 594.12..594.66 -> 34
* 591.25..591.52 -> 33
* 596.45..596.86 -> 33.9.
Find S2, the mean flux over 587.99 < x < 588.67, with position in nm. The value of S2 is 32.2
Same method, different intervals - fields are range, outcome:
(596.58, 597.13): 33.4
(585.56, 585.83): 33.8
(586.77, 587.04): 34.1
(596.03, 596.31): 34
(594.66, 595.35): 32.9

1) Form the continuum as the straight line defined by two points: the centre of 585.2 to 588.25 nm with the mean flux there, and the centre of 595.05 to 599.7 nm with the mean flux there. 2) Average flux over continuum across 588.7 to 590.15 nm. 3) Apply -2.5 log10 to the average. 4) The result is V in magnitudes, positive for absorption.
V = 0.14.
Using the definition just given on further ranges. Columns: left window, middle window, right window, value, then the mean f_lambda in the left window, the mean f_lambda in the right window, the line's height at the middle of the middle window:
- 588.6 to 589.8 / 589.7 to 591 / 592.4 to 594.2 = -0.09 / 29.3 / 33.1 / 30.4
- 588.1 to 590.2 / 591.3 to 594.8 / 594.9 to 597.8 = -0.03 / 30.4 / 33.7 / 32.2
